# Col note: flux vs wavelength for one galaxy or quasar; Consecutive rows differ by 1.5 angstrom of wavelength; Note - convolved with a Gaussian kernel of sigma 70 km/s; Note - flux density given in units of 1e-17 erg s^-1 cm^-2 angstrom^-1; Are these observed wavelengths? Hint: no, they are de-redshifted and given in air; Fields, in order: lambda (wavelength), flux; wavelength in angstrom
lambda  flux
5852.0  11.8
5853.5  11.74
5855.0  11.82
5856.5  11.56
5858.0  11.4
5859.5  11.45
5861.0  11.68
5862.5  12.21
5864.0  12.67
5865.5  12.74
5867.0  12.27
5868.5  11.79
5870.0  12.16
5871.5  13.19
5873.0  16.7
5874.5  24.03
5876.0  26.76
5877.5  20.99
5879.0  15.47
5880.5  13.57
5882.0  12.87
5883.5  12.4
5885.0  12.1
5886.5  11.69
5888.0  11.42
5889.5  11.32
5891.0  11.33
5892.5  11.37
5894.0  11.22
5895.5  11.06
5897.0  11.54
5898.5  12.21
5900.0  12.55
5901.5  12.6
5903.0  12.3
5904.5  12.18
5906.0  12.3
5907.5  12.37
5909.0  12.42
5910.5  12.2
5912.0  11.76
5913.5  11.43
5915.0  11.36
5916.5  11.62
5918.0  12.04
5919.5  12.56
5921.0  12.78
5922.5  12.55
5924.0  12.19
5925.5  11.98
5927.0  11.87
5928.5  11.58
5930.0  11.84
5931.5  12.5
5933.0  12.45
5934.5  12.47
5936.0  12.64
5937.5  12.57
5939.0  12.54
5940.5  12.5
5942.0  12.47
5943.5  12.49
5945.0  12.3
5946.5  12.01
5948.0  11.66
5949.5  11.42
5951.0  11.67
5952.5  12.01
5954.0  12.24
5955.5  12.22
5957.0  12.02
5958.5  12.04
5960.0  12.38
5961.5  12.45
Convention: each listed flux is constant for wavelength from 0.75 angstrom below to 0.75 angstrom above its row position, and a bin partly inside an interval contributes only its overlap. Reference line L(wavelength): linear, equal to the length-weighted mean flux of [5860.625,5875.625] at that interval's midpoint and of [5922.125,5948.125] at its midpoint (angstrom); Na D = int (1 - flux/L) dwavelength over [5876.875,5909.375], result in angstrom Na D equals 2.4 angstrom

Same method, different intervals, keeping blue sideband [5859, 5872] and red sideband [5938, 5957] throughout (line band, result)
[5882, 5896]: 0.67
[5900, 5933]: 0.10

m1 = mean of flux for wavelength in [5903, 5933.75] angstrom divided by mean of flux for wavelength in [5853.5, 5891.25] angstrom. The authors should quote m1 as 0.9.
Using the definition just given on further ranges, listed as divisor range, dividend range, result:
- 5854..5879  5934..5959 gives 0.84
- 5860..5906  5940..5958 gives 0.89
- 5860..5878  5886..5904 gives 0.76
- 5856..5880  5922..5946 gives 0.83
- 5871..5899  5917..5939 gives 0.86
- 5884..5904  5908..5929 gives 1.02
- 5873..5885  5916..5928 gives 0.69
